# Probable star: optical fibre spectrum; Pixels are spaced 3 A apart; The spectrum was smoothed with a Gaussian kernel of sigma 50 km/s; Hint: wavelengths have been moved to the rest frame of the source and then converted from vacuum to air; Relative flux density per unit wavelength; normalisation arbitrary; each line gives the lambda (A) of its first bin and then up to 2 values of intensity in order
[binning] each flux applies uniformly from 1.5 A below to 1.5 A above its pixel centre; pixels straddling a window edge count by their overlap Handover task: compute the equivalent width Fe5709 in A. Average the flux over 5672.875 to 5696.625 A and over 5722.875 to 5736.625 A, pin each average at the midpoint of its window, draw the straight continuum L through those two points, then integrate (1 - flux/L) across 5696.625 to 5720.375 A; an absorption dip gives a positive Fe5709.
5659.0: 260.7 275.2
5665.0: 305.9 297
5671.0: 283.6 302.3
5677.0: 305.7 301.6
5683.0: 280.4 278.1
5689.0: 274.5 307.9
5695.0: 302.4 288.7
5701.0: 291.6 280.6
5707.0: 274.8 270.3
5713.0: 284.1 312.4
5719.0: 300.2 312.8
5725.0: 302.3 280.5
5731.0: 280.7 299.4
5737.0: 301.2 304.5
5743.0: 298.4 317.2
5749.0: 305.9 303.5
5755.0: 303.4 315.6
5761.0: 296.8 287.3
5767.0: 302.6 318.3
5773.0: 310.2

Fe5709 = 0.4 A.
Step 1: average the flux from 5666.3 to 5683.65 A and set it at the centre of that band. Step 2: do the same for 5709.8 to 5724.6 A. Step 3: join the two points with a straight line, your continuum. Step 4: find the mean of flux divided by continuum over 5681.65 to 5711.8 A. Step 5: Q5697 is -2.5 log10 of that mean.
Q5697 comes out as 0.05 mag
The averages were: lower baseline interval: 296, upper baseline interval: 299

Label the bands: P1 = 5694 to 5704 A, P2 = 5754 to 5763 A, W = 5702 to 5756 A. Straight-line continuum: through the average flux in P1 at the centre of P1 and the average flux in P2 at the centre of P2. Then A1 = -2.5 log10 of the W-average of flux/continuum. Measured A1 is 0.01 mag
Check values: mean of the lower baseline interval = 292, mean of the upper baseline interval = 304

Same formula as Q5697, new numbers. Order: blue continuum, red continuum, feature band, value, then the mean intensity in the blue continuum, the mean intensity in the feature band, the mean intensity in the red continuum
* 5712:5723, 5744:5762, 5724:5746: 0.03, 303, 297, 307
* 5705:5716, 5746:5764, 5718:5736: -0.02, 282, 296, 305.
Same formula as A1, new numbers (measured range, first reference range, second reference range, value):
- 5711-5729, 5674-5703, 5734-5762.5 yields 0.002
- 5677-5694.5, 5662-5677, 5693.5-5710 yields 0.001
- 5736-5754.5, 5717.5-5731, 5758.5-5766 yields -0.032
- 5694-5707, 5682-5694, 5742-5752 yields 0.008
